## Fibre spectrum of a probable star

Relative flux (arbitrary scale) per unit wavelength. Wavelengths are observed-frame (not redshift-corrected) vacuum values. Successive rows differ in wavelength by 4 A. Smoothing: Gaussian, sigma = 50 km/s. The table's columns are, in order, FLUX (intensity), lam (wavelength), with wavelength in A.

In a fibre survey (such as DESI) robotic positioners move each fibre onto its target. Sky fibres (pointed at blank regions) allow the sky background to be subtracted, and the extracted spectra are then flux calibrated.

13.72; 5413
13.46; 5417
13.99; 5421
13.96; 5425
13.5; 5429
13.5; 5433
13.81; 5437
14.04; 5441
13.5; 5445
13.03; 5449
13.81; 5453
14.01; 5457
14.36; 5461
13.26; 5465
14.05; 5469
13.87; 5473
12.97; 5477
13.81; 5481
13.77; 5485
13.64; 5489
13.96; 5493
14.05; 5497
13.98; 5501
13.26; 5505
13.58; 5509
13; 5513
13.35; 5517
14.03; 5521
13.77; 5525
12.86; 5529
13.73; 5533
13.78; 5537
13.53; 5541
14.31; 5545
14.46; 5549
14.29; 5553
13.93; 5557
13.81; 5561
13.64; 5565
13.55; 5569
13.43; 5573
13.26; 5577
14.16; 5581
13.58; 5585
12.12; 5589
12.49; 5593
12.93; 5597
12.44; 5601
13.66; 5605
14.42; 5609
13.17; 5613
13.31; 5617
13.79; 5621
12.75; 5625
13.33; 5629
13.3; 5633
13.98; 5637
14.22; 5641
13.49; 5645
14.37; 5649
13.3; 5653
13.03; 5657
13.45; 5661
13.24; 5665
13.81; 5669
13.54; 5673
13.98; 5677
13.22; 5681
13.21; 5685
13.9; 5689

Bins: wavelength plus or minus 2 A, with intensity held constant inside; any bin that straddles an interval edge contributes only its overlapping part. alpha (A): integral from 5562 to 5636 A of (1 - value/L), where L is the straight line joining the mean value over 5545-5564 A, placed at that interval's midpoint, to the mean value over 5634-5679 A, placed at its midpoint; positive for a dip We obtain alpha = 3.2 A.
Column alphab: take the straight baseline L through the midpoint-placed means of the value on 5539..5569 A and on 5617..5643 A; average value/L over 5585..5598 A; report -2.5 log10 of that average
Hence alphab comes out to 0.09 mag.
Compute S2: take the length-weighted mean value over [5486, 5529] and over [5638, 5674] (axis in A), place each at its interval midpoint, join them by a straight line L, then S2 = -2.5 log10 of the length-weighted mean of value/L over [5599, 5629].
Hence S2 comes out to 0.021 mag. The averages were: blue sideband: 13.6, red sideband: 13.6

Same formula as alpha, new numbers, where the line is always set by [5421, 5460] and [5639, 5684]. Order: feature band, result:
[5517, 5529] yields 0.0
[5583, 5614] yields 1.2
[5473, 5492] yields 0.1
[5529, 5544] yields 0.1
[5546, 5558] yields -0.5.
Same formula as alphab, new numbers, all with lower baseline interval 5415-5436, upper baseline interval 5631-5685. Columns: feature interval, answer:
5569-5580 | 0.01 mag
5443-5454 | 0.02 mag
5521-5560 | -0.02 mag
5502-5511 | 0.01 mag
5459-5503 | -0.01 mag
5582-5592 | 0.06 mag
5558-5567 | -0.01 mag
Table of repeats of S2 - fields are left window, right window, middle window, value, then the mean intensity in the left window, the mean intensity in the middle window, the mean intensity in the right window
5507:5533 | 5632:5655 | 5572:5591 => 0.03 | 13.5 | 13.3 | 13.8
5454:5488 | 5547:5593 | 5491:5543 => 0.01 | 13.8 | 13.6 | 13.6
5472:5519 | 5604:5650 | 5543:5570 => -0.03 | 13.6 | 14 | 13.6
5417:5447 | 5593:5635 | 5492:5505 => -0.03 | 13.7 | 13.9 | 13.3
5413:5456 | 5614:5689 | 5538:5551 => -0.04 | 13.7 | 14.1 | 13.5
